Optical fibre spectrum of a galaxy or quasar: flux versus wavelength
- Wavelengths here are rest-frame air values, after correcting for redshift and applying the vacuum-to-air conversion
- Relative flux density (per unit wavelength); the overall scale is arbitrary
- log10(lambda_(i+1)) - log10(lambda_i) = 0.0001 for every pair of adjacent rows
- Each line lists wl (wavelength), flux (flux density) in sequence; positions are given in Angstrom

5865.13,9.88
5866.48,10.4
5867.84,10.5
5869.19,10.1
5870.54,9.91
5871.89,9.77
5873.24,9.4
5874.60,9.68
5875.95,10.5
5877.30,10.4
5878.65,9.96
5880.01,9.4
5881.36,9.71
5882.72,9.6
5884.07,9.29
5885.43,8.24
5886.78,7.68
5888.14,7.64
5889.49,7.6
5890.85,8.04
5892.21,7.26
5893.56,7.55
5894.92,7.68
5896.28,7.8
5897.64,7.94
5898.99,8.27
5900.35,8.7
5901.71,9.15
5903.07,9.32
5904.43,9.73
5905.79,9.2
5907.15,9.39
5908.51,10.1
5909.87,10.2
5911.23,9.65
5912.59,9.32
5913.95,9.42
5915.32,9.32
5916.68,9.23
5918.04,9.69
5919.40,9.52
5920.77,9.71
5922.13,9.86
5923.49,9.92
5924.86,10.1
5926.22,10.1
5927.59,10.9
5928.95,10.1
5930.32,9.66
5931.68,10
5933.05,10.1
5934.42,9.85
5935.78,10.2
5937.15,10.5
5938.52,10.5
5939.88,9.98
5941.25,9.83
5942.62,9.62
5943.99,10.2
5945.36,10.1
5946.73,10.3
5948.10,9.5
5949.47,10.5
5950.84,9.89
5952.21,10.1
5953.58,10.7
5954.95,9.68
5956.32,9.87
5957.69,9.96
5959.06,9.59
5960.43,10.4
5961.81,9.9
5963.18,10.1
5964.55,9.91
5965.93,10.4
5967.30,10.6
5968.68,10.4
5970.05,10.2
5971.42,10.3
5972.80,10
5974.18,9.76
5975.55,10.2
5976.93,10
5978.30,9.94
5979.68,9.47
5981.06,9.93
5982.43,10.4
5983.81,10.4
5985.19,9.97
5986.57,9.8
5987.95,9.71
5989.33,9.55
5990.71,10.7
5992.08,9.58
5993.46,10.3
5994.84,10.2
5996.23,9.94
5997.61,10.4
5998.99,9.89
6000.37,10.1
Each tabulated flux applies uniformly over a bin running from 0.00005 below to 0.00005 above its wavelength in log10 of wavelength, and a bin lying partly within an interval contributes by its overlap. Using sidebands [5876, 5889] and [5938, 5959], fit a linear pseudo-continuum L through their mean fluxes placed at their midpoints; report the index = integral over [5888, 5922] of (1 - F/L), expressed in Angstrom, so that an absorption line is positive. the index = 2.0 Angstrom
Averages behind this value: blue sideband 9.15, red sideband 10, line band 8.89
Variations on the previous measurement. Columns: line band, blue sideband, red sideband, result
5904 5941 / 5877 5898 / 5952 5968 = -2.4 Angstrom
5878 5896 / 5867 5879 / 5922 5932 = 2.9 Angstrom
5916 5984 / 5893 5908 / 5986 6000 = -4.9 Angstrom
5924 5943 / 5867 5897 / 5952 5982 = -0.9 Angstrom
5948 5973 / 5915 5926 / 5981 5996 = -0.5 Angstrom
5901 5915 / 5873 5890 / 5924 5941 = 0.2 Angstrom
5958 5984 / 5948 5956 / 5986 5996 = -0.1 Angstrom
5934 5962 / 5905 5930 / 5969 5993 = -0.5 Angstrom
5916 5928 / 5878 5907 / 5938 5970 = -0.7 Angstrom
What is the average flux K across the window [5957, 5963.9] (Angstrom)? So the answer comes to 10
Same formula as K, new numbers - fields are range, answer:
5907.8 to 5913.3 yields 9.82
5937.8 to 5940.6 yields 10.2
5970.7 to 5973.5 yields 10.1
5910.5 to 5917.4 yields 9.4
